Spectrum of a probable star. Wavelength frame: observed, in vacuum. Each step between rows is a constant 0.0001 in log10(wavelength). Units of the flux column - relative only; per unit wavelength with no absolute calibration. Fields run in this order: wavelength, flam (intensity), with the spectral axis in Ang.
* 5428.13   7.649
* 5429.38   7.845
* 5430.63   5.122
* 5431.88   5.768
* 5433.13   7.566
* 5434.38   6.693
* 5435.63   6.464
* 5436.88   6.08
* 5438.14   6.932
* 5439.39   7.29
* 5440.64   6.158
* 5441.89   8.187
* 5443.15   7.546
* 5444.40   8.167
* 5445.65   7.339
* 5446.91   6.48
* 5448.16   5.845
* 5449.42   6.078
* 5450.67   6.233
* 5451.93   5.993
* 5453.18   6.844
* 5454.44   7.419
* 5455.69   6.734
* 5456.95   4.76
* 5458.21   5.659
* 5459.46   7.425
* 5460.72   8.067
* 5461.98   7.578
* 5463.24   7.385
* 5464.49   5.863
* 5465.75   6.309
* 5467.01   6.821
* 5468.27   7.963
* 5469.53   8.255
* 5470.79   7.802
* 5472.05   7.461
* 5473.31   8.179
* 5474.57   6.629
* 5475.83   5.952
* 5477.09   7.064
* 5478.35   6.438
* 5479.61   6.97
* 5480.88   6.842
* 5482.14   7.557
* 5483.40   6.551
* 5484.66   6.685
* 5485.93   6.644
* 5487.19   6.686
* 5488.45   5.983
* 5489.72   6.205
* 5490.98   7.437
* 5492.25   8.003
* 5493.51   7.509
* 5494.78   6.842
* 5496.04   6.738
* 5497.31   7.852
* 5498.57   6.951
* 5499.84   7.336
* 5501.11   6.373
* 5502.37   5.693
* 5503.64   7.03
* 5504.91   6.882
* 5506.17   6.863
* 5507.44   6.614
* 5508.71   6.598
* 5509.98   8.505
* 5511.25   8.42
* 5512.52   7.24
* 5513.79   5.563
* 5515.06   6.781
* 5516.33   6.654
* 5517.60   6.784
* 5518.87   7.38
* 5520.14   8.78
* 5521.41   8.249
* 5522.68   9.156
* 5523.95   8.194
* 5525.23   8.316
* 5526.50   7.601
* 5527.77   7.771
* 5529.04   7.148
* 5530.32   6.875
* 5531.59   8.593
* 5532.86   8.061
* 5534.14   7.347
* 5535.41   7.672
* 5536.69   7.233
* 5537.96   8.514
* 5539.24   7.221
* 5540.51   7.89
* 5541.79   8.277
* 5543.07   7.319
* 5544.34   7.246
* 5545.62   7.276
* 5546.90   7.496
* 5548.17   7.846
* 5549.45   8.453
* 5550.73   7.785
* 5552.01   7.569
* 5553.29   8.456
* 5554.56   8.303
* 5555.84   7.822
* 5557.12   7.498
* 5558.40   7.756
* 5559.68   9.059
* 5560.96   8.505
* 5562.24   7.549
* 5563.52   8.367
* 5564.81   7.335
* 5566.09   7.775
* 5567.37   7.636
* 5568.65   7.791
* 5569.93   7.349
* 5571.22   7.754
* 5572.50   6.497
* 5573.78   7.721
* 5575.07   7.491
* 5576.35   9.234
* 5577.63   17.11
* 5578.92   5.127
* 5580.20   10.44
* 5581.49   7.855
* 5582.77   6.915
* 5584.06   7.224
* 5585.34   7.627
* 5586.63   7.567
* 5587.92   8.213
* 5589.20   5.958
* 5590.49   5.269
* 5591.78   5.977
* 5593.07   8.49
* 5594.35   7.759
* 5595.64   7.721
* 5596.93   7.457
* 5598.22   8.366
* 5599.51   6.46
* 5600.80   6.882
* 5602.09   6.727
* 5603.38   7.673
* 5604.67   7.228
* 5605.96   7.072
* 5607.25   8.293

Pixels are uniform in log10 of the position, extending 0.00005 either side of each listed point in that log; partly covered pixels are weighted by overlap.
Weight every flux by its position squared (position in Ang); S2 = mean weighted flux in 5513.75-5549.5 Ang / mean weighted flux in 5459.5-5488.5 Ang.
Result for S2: 1.1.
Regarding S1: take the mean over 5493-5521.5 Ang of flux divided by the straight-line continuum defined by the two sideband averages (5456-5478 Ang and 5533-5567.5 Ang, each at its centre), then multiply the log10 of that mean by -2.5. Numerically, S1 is 0.05 mag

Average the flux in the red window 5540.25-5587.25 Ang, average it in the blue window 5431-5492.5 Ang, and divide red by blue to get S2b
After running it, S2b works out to 1.17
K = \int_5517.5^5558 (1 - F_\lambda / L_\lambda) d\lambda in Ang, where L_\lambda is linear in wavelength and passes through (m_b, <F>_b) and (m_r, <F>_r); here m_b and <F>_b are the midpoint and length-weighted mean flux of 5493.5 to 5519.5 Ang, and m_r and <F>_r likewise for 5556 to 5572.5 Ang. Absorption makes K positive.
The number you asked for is -2.3 Ang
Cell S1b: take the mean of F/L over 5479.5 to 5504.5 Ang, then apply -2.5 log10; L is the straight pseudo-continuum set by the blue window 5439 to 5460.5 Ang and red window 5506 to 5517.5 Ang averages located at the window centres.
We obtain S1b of 0.01 mag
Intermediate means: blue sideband 6.74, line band 6.89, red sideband 7.02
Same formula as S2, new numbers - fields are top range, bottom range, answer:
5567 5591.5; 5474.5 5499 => 1.19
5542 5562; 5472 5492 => 1.19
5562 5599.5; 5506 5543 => 1.05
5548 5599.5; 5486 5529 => 1.12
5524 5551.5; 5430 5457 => 1.20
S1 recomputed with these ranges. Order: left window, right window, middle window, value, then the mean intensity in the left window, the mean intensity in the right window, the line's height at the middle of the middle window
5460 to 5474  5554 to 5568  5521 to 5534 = -0.03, 7.42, 7.96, 7.77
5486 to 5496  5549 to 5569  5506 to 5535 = -0.02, 6.93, 7.98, 7.38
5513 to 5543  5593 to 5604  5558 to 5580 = -0.10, 7.65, 7.45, 7.53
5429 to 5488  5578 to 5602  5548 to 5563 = -0.11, 6.85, 7.39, 7.25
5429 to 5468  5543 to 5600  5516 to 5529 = -0.07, 6.74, 7.84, 7.4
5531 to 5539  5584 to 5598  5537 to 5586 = -0.06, 7.86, 7.24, 7.57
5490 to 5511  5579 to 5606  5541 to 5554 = -0.08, 7.09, 7.34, 7.21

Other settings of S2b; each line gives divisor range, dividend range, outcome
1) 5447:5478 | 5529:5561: 1.14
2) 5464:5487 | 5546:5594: 1.13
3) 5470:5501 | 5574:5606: 1.11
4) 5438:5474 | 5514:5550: 1.10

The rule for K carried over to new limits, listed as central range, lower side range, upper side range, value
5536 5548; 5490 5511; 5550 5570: 0.1 Ang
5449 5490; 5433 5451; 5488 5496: 0.6 Ang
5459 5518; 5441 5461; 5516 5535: 2.1 Ang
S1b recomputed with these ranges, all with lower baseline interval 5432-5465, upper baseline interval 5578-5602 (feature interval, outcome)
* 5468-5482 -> -0.05 mag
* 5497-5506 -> 0.03 mag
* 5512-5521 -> 0.00 mag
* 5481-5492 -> 0.03 mag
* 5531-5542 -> -0.10 mag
